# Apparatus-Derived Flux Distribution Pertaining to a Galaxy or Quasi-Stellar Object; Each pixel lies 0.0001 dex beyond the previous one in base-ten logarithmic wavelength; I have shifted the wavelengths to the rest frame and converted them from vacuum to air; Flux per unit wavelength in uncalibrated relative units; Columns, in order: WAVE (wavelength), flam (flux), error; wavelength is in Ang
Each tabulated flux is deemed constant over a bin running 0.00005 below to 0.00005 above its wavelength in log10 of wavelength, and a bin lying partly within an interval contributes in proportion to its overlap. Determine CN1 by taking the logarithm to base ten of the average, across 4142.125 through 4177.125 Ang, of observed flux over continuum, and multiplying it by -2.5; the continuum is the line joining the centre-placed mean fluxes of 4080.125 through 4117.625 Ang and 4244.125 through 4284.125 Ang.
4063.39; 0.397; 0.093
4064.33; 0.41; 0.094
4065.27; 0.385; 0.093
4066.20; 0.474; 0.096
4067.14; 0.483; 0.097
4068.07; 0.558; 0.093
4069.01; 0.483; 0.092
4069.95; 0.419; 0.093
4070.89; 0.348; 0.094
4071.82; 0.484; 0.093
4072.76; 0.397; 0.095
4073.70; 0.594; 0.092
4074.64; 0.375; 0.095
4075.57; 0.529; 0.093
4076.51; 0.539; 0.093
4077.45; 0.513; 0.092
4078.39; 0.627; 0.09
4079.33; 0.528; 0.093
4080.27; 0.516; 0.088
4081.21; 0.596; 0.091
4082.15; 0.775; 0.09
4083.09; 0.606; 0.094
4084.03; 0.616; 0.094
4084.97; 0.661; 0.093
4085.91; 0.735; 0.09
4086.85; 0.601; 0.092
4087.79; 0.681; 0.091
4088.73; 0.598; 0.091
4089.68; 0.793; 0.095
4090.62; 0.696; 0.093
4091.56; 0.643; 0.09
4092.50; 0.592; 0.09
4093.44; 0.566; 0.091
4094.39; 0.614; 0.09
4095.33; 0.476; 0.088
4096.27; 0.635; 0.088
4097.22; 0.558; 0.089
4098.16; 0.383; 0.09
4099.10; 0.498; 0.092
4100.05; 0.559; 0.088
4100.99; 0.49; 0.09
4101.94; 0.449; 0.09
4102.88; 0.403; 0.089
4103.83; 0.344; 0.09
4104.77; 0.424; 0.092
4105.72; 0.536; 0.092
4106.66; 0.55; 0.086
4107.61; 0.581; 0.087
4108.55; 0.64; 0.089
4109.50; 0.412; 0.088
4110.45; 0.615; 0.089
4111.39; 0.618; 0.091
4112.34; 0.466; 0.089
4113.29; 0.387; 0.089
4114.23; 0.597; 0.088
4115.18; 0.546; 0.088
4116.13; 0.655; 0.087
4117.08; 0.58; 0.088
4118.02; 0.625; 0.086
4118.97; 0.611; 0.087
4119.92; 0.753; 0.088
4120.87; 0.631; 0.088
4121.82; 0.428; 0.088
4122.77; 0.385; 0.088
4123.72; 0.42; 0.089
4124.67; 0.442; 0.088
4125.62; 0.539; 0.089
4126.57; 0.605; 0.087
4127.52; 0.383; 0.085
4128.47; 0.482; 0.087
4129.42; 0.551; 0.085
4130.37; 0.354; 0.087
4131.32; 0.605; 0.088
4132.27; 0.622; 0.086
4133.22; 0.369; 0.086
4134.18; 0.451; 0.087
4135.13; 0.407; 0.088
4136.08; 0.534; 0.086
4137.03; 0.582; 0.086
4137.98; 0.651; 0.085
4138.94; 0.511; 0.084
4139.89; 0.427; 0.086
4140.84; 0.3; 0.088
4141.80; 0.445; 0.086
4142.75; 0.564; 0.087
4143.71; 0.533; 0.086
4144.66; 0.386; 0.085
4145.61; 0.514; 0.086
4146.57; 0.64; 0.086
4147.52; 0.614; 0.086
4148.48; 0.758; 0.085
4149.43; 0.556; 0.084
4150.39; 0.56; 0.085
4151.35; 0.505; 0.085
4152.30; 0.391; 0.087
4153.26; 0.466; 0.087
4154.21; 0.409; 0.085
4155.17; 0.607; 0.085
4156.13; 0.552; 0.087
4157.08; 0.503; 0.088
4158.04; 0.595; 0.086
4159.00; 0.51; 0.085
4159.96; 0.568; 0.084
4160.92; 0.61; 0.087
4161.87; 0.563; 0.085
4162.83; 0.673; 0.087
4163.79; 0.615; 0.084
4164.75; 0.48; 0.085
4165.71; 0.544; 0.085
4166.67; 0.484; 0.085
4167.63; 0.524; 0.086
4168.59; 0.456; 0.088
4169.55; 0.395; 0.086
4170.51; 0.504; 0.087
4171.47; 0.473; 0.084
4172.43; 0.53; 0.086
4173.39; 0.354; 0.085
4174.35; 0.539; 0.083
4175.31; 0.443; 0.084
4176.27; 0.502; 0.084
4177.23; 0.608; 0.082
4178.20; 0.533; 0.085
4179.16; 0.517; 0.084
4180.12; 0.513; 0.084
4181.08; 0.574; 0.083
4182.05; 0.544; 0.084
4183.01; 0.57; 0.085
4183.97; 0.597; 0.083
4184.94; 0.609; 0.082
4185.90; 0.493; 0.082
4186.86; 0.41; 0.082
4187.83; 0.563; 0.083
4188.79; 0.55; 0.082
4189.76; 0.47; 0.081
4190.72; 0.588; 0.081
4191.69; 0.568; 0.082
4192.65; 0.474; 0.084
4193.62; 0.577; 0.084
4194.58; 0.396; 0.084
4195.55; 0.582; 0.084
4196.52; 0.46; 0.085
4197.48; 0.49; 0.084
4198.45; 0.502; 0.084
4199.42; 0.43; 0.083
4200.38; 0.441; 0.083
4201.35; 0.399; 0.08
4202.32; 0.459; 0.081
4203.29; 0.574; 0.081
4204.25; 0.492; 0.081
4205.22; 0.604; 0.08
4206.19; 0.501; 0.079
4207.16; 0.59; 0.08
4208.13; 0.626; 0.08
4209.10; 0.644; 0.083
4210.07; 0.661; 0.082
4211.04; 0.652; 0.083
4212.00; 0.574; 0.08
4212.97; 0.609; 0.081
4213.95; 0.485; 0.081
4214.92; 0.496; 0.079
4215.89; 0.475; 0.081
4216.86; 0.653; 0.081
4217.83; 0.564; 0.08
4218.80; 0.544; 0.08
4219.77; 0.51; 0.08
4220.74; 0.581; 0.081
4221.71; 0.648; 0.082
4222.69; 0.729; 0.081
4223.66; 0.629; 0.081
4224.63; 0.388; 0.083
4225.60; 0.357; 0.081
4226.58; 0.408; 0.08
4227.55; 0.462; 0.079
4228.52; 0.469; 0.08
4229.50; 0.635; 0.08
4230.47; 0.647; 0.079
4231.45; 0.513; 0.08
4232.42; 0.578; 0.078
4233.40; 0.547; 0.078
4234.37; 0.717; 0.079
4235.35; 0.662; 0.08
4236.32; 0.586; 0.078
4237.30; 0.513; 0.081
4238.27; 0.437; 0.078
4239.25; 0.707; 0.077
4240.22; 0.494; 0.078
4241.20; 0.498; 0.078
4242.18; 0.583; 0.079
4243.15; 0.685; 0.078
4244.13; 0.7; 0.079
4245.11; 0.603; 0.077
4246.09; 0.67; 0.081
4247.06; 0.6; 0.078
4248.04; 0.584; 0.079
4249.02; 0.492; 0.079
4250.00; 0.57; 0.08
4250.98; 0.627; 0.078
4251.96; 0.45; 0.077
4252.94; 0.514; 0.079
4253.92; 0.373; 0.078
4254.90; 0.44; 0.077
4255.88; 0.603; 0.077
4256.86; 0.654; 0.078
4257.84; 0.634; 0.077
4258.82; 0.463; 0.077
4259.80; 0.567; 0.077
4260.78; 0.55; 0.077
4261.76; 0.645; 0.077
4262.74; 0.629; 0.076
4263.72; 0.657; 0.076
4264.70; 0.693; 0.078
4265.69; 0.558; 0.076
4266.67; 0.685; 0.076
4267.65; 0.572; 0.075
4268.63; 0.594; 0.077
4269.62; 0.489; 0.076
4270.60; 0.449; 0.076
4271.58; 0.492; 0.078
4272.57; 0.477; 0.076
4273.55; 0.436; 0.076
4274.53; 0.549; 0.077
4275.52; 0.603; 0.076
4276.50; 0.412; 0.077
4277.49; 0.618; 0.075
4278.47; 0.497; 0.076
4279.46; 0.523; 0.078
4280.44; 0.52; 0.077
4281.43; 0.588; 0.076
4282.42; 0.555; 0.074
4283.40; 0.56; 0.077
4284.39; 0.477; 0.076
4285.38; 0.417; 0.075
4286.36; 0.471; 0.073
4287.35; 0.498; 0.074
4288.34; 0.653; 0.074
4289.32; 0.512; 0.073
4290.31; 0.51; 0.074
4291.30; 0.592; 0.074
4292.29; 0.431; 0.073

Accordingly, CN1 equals 0.075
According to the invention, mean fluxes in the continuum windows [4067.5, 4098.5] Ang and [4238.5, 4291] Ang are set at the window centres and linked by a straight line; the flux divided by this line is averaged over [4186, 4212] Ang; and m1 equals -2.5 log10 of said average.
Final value 0.06 mag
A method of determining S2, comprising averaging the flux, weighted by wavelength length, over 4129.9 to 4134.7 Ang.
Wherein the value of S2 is 0.479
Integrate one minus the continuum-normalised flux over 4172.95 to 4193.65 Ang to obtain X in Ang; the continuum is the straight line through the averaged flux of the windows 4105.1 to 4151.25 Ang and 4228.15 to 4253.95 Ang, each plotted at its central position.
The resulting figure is 0.96 Ang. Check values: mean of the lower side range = 0.529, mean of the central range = 0.526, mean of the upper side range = 0.576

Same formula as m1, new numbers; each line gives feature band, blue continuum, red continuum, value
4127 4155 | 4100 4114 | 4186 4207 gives -0.008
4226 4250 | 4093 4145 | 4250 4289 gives -0.071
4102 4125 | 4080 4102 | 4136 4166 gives 0.099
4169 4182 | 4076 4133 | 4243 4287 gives 0.111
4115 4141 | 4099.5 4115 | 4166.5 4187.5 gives -0.026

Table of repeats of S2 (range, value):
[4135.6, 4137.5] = 0.559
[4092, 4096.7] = 0.577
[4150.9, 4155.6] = 0.475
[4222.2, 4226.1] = 0.525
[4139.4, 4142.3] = 0.393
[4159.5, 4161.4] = 0.591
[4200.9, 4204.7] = 0.482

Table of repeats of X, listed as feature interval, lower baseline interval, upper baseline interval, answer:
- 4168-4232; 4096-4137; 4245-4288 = 0.55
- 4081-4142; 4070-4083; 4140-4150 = -2.01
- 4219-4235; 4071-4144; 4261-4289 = -0.23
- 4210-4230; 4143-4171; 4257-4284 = 0.02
